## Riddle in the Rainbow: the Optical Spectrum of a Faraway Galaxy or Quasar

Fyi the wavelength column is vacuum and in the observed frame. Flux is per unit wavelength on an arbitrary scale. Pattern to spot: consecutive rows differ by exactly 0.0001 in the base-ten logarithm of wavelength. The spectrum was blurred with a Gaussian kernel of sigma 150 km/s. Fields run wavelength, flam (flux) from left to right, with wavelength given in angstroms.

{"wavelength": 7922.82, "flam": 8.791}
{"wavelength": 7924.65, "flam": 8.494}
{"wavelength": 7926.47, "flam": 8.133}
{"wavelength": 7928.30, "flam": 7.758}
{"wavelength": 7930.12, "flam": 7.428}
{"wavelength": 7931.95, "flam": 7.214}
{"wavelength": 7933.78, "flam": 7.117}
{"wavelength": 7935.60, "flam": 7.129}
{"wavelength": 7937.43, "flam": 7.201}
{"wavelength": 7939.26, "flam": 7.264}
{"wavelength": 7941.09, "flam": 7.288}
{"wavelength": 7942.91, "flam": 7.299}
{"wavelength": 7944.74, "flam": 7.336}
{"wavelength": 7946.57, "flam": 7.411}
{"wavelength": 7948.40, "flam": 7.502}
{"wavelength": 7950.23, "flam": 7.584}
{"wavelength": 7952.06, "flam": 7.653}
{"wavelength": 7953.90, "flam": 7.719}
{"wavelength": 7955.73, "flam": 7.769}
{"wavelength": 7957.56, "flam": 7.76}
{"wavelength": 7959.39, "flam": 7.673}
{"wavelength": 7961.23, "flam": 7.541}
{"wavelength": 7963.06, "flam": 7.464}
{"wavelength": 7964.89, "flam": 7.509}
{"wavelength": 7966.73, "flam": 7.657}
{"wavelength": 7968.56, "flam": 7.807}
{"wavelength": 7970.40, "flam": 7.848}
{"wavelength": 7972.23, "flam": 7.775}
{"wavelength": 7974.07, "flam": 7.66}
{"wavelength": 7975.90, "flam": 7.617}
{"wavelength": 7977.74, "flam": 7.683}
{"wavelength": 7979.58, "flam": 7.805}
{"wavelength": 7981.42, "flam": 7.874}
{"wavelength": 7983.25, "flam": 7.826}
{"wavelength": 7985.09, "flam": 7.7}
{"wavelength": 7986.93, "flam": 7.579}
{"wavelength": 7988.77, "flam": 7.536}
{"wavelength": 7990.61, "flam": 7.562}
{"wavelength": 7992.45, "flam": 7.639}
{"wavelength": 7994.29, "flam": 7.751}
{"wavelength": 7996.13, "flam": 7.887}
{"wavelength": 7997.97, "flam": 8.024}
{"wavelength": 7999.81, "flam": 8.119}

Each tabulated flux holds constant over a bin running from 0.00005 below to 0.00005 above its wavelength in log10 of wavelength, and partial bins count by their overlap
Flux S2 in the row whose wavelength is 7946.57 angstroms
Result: 7.411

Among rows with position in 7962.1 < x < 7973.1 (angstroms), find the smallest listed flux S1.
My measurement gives 7.464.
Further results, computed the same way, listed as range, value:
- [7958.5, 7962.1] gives 7.541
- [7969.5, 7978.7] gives 7.617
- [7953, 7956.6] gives 7.719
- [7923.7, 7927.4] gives 8.133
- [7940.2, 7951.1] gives 7.288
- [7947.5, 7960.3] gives 7.502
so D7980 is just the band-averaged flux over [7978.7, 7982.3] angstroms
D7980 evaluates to 7.83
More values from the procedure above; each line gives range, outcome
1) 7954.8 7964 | 7.65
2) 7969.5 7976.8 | 7.73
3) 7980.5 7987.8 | 7.75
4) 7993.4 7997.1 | 7.83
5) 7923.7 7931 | 7.96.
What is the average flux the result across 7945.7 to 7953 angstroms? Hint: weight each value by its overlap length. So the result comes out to 7.53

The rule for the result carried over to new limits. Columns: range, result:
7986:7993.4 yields 7.58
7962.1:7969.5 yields 7.61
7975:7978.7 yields 7.64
